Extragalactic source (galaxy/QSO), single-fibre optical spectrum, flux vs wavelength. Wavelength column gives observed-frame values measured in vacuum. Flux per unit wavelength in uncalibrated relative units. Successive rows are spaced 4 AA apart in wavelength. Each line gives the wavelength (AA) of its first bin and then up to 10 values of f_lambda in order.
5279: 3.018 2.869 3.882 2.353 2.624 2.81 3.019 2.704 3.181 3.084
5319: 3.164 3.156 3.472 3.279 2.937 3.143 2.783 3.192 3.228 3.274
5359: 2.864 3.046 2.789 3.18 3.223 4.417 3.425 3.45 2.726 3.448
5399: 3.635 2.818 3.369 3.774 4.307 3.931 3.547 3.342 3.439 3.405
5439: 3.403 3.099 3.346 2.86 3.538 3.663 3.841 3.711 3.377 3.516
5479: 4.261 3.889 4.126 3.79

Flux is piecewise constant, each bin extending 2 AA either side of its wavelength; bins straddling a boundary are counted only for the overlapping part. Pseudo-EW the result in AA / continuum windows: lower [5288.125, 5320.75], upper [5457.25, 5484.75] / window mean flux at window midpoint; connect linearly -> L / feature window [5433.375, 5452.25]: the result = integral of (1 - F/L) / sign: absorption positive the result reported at 1.9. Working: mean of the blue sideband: 2.89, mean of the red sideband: 3.75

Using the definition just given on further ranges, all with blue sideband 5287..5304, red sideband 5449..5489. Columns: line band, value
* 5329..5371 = 0.4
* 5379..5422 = -2.5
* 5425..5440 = 0.4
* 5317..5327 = -0.9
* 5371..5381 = -1.5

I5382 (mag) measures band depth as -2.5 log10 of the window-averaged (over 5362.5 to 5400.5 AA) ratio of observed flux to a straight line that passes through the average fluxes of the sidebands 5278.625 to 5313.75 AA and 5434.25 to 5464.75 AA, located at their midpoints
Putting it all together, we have -0.05 mag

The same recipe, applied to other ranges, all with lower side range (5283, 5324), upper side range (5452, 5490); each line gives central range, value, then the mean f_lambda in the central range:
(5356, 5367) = 0.10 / 2.95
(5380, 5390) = -0.03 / 3.46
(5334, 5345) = 0.07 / 2.96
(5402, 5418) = -0.05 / 3.64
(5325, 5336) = -0.05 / 3.26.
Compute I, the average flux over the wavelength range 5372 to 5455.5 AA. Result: 3.45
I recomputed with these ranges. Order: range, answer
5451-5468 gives 3.59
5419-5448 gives 3.41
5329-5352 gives 3.09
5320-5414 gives 3.26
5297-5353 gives 3.08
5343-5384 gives 3.24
